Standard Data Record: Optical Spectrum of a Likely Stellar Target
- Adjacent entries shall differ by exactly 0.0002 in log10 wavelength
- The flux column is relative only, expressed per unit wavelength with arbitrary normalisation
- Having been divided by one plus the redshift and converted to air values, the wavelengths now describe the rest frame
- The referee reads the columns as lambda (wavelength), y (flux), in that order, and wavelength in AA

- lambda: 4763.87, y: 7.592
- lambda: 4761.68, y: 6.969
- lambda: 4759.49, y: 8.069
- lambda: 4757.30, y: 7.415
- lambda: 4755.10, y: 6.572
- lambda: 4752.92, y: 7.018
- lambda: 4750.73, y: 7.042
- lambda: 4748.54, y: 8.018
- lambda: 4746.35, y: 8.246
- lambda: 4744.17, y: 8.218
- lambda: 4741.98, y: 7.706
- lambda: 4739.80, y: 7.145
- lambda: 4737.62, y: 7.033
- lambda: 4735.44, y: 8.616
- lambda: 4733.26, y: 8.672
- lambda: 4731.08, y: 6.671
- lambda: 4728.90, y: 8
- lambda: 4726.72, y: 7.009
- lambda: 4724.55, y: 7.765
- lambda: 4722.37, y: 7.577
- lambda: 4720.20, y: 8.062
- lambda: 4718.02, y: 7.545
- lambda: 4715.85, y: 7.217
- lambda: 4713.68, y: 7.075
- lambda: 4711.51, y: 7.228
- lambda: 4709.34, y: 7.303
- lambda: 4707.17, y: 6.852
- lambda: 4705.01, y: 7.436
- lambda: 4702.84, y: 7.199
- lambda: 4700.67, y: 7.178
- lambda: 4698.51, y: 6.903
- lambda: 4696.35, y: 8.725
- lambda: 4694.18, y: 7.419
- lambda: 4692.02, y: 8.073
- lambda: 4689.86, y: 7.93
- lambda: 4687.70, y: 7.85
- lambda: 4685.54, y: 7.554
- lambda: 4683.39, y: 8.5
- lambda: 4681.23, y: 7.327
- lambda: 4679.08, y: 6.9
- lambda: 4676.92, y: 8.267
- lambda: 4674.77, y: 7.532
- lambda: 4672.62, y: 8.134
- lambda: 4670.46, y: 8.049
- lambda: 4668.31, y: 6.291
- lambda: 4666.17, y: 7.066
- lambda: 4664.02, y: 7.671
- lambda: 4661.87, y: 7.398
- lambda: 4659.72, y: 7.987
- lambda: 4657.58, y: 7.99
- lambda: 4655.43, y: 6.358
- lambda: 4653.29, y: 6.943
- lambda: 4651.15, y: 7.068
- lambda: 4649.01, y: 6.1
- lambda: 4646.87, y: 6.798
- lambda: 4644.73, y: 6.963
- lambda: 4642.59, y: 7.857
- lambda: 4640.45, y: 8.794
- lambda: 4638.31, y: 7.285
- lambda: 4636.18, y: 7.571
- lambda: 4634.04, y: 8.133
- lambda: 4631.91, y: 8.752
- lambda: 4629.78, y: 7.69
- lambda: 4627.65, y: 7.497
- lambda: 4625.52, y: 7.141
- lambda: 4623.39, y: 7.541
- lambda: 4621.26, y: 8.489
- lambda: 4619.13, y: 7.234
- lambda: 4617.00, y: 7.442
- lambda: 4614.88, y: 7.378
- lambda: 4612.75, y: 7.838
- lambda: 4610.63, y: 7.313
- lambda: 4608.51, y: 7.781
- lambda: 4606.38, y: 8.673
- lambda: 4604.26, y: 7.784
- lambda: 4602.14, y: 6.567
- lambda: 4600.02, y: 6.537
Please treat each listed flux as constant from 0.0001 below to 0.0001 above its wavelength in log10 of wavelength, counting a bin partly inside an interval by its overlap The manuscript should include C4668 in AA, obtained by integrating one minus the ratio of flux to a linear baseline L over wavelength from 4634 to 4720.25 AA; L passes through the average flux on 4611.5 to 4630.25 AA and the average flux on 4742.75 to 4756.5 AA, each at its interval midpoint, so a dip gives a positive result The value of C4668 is 1.0 AA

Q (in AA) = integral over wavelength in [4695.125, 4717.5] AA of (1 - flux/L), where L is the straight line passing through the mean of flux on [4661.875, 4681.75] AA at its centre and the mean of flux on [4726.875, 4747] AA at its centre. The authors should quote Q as 0.9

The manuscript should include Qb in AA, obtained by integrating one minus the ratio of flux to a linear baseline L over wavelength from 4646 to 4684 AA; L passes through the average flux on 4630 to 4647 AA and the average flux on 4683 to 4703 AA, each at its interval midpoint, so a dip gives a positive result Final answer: 2.1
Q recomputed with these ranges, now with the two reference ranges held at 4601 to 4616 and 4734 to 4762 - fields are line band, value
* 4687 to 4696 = -0.36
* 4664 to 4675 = 0.24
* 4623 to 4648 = -0.21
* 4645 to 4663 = 1.24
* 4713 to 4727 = 0.15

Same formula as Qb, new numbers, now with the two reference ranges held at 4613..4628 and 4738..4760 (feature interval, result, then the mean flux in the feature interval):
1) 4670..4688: -0.6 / 7.78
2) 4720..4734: -0.2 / 7.63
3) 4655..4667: 0.1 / 7.47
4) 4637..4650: 0.4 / 7.31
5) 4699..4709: 0.5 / 7.16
